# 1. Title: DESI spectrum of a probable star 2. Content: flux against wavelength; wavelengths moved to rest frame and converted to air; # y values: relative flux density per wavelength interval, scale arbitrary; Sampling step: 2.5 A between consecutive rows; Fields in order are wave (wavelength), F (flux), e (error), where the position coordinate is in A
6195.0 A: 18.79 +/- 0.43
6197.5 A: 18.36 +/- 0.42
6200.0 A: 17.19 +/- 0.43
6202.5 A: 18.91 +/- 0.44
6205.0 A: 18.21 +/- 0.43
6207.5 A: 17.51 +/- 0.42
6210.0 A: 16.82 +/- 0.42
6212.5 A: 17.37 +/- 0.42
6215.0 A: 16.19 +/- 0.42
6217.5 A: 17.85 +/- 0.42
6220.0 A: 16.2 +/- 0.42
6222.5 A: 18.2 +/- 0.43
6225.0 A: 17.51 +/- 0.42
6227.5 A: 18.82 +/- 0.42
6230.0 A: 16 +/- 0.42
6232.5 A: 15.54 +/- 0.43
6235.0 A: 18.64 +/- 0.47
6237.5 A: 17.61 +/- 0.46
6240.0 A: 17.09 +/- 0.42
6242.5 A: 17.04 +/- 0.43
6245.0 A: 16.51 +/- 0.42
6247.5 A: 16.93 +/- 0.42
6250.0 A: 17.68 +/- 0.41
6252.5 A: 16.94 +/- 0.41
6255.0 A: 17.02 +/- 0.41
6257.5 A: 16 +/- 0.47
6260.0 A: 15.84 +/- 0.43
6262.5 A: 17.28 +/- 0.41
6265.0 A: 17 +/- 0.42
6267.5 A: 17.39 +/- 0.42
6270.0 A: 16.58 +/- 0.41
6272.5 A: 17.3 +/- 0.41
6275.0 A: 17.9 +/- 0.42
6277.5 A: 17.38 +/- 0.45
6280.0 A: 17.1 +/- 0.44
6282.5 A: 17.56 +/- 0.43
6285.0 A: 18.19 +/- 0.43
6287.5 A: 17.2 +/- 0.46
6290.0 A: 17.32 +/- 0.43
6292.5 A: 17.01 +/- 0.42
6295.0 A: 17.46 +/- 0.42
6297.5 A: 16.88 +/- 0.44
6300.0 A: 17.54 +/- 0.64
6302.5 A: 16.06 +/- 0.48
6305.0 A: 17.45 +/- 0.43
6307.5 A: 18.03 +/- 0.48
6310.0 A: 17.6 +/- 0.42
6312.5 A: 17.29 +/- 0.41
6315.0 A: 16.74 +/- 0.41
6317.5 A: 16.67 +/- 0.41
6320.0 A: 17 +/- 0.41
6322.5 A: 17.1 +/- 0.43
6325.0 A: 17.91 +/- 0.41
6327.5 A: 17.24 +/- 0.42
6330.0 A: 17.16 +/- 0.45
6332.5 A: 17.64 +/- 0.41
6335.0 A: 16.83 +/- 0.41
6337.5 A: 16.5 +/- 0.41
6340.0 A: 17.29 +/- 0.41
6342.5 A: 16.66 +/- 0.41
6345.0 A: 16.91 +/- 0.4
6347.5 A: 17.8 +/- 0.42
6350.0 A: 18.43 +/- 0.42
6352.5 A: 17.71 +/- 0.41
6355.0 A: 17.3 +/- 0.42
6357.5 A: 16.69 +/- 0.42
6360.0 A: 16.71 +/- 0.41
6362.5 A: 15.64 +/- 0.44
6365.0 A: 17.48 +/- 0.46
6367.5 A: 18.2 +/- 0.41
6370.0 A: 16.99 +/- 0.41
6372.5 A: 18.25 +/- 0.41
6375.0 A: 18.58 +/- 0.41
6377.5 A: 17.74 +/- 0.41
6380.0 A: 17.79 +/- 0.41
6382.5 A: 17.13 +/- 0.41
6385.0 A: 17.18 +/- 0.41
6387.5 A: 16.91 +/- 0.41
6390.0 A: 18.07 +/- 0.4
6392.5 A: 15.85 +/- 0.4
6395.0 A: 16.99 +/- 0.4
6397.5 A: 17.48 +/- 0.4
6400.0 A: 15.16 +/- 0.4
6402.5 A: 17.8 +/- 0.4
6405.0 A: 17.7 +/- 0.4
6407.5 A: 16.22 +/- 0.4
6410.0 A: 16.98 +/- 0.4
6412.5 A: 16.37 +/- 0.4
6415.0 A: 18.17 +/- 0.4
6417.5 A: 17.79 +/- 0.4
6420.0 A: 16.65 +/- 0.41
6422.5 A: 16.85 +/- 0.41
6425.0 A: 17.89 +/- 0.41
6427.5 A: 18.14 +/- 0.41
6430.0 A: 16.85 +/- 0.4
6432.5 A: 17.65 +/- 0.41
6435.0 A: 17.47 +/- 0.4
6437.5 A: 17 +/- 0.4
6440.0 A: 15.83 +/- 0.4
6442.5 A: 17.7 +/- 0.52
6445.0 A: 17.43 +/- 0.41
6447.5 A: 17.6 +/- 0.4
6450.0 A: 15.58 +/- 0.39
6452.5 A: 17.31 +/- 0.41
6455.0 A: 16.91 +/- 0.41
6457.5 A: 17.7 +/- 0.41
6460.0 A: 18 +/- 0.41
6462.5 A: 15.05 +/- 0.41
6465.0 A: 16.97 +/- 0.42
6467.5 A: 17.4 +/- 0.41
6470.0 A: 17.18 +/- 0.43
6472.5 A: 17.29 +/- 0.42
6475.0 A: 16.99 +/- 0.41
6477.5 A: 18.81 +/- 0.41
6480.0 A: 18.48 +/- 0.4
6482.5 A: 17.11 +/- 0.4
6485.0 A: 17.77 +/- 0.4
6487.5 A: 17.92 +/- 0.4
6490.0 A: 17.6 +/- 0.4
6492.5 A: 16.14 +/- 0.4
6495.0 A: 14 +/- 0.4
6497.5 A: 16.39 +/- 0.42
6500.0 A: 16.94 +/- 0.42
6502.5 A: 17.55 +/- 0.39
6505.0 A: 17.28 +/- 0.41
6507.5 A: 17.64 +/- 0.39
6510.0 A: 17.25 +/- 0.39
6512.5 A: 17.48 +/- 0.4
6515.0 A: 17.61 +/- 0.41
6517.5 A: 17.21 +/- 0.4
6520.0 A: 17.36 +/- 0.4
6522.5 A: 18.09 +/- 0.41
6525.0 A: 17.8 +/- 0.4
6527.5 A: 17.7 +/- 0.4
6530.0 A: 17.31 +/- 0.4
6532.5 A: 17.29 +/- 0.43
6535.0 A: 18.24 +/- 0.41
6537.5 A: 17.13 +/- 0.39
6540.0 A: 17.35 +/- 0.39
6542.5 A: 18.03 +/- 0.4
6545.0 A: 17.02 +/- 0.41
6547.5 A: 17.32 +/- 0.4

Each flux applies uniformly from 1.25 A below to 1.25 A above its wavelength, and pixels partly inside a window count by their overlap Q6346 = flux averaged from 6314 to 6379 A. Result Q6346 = 17.3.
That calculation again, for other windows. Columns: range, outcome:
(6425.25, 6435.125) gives 17.6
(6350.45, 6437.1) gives 17.3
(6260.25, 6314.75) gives 17.3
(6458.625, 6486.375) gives 17.4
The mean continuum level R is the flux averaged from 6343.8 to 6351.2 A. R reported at 17.7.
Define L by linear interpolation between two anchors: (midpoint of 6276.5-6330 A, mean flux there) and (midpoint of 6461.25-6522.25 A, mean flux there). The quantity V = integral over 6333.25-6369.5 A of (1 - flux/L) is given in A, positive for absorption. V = 0.18 A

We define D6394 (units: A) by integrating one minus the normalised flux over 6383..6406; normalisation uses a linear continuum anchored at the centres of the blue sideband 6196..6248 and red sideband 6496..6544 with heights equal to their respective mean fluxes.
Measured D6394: 0.52 A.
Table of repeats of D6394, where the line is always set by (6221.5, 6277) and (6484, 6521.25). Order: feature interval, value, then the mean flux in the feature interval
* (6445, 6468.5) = 0.2 A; 17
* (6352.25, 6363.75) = 0.2 A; 16.7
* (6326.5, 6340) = 0.0 A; 17.1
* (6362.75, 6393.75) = -0.6 A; 17.5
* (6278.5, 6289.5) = -0.2 A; 17.5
